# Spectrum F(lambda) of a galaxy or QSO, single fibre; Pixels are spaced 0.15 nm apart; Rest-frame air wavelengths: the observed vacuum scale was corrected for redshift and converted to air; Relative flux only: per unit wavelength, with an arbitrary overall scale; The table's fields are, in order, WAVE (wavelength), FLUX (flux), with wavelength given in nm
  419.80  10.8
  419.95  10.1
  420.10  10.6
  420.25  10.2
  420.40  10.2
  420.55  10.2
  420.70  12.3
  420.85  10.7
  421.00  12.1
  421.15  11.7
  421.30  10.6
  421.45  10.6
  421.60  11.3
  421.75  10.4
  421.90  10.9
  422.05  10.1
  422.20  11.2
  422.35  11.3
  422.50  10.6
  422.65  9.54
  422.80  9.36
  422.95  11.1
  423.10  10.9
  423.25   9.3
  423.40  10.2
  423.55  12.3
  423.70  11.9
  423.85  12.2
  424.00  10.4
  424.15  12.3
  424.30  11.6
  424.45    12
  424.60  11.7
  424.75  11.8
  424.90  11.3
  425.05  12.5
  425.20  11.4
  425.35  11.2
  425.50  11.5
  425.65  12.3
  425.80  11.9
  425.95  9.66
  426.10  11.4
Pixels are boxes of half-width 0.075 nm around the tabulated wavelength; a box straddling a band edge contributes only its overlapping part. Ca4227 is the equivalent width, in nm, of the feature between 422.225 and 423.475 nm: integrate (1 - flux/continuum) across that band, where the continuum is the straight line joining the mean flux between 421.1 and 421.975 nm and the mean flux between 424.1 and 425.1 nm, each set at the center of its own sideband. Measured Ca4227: 0.108 nm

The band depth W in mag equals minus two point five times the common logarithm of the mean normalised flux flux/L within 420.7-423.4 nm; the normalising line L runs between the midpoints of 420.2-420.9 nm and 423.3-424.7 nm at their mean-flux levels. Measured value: 0.04 mag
